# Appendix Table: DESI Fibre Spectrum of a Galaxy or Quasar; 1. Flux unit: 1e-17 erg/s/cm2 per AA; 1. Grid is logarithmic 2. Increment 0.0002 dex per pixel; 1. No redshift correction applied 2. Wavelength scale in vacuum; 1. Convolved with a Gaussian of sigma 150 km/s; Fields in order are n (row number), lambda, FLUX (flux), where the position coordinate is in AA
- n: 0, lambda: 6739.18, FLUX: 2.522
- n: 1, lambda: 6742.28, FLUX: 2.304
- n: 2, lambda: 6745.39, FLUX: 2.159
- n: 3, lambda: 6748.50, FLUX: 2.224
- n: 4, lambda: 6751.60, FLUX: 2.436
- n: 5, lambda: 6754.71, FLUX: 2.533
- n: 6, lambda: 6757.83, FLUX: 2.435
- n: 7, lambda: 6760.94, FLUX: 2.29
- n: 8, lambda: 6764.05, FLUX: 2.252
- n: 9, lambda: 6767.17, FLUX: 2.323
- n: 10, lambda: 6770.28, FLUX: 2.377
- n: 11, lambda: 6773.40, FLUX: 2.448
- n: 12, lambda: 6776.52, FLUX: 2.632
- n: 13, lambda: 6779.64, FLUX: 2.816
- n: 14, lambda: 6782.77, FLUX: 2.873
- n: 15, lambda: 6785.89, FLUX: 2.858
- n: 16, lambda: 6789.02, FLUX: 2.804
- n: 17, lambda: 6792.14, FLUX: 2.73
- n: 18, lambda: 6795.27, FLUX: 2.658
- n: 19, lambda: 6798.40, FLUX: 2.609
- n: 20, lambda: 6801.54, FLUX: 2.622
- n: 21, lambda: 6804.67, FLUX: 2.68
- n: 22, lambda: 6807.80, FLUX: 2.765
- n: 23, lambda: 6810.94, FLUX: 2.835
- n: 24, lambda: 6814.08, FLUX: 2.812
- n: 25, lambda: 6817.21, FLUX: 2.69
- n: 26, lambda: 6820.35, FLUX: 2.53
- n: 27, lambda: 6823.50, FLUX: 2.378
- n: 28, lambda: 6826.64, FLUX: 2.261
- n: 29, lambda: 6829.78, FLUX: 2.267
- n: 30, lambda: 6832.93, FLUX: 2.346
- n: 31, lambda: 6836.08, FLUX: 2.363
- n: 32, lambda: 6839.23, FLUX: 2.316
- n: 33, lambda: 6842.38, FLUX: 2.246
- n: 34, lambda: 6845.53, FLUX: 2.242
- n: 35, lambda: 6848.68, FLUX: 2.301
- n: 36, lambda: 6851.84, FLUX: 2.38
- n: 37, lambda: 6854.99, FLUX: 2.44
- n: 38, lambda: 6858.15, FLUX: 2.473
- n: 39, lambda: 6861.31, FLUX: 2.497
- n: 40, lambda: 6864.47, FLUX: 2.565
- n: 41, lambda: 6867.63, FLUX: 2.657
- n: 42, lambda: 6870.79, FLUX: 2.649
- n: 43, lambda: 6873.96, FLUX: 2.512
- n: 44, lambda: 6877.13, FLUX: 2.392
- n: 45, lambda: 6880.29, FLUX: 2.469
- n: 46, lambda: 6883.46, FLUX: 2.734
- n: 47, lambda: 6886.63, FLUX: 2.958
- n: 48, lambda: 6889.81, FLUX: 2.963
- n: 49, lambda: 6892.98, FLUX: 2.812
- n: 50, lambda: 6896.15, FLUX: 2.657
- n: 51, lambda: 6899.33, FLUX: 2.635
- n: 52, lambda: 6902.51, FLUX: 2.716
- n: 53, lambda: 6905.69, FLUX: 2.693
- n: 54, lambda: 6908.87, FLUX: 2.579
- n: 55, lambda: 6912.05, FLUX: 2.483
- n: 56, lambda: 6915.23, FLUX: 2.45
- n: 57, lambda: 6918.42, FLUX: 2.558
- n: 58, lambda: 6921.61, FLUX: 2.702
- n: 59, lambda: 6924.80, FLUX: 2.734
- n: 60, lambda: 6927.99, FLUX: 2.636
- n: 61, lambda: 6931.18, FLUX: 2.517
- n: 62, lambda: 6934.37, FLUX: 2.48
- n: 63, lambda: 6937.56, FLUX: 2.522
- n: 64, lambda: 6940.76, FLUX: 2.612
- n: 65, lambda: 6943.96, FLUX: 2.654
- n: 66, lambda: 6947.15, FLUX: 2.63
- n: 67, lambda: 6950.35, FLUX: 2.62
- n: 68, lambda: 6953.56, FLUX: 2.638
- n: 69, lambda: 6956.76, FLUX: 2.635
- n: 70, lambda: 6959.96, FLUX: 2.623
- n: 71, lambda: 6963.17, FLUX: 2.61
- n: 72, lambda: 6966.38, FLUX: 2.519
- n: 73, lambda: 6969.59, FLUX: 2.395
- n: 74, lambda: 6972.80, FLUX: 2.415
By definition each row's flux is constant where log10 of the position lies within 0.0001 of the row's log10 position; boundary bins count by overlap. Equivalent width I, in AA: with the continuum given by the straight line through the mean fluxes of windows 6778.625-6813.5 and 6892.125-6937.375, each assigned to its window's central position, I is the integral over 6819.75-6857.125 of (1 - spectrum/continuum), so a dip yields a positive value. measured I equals 5.04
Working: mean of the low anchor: 2.75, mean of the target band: 2.34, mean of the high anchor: 2.61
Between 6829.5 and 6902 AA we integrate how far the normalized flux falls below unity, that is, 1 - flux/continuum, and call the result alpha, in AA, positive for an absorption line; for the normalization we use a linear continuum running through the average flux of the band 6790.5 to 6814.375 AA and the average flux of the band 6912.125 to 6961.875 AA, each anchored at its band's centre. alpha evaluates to 3.57 AA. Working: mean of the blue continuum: 2.71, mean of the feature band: 2.52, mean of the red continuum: 2.6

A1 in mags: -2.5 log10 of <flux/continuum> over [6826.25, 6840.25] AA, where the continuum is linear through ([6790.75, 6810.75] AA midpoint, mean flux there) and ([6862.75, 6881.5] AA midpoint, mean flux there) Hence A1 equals 0.14 mag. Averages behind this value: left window 2.69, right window 2.54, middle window 2.31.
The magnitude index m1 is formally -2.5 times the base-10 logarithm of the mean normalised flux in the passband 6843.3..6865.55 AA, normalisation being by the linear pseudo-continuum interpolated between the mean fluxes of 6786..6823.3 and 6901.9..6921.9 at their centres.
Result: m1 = 0.10 mag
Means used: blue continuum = 2.7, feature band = 2.41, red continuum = 2.58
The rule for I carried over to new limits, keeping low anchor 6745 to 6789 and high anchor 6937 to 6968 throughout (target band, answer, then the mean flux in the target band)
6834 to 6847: 1.3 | 2.29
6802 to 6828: -1.0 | 2.62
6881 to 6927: -1.9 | 2.69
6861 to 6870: -0.1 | 2.59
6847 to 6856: 0.6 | 2.37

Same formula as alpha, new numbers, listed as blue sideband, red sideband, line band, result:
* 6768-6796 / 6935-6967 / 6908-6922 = 0.43 AA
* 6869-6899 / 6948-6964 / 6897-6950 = 0.98 AA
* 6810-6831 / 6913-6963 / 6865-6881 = 0.14 AA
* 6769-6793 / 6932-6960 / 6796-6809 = 0.08 AA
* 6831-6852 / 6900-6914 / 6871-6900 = -1.92 AA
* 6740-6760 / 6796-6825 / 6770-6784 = -0.88 AA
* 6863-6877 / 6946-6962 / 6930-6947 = 0.35 AA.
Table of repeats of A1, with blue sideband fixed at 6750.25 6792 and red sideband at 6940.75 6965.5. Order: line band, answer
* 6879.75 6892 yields -0.08 mag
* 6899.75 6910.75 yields -0.02 mag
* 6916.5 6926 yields -0.02 mag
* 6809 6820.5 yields -0.07 mag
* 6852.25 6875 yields 0.02 mag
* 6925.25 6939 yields 0.03 mag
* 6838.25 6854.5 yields 0.12 mag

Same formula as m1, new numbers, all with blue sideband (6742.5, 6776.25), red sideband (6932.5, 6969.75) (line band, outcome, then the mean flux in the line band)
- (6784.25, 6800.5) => -0.14 mag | 2.73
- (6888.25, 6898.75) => -0.11 mag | 2.79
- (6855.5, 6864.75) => -0.01 mag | 2.5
